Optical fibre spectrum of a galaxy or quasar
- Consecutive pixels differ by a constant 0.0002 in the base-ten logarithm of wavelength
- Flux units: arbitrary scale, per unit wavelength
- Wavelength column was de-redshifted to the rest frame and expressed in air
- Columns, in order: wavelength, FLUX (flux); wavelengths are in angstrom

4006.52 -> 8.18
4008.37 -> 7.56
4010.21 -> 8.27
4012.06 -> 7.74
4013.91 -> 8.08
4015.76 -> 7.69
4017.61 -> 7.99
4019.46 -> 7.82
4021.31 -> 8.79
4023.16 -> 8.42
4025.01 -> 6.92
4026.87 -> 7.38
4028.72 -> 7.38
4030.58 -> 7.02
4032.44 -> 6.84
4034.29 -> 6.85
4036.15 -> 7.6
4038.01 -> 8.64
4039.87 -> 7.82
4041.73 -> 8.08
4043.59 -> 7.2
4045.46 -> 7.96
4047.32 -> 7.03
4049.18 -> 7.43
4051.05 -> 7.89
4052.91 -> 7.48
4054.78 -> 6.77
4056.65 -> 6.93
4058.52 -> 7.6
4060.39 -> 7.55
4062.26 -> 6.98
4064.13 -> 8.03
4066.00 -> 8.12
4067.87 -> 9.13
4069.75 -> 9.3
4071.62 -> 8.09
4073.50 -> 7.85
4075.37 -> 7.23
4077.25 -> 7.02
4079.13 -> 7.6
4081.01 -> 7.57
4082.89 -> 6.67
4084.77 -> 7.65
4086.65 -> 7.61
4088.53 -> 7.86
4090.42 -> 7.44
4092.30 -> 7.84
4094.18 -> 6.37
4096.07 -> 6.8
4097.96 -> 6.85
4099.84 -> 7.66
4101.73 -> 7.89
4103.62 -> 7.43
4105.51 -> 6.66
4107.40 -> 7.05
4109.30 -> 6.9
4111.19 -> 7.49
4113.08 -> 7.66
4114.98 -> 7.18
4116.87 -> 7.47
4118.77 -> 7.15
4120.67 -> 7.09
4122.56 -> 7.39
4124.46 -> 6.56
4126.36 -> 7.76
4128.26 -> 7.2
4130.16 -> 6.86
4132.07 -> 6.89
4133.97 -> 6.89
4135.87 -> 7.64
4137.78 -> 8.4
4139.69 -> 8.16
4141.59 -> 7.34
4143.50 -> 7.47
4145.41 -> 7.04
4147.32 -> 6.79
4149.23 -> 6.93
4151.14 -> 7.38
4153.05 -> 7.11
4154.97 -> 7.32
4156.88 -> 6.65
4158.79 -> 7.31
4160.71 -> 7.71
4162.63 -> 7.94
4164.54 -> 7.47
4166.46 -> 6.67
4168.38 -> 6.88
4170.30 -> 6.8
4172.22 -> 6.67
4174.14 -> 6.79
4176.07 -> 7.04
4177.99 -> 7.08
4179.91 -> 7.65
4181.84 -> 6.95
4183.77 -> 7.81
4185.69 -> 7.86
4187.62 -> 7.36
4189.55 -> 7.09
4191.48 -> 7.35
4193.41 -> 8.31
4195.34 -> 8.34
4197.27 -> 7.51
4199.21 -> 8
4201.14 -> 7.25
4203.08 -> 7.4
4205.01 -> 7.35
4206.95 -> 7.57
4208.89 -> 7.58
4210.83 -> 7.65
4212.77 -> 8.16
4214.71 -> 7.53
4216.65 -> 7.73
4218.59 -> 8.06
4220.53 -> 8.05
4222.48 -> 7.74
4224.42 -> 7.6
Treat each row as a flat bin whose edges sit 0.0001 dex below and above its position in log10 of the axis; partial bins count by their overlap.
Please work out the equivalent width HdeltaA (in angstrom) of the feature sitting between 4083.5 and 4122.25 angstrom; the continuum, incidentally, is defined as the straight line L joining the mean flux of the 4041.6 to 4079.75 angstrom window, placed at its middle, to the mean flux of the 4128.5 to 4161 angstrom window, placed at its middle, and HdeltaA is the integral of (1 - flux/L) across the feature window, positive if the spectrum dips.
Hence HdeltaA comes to 0.91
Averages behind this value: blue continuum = 7.67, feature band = 7.3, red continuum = 7.28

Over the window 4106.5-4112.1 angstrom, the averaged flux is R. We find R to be 7.14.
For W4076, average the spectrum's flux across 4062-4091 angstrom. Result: 7.78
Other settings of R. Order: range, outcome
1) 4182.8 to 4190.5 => 7.53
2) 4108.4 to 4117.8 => 7.35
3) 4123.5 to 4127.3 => 7.16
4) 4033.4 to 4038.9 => 7.69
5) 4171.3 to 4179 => 6.9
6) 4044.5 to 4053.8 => 7.56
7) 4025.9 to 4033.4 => 7.15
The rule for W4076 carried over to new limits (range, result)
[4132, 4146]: 7.53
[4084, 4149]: 7.3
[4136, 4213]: 7.4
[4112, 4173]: 7.25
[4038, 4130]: 7.47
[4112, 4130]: 7.26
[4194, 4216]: 7.68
